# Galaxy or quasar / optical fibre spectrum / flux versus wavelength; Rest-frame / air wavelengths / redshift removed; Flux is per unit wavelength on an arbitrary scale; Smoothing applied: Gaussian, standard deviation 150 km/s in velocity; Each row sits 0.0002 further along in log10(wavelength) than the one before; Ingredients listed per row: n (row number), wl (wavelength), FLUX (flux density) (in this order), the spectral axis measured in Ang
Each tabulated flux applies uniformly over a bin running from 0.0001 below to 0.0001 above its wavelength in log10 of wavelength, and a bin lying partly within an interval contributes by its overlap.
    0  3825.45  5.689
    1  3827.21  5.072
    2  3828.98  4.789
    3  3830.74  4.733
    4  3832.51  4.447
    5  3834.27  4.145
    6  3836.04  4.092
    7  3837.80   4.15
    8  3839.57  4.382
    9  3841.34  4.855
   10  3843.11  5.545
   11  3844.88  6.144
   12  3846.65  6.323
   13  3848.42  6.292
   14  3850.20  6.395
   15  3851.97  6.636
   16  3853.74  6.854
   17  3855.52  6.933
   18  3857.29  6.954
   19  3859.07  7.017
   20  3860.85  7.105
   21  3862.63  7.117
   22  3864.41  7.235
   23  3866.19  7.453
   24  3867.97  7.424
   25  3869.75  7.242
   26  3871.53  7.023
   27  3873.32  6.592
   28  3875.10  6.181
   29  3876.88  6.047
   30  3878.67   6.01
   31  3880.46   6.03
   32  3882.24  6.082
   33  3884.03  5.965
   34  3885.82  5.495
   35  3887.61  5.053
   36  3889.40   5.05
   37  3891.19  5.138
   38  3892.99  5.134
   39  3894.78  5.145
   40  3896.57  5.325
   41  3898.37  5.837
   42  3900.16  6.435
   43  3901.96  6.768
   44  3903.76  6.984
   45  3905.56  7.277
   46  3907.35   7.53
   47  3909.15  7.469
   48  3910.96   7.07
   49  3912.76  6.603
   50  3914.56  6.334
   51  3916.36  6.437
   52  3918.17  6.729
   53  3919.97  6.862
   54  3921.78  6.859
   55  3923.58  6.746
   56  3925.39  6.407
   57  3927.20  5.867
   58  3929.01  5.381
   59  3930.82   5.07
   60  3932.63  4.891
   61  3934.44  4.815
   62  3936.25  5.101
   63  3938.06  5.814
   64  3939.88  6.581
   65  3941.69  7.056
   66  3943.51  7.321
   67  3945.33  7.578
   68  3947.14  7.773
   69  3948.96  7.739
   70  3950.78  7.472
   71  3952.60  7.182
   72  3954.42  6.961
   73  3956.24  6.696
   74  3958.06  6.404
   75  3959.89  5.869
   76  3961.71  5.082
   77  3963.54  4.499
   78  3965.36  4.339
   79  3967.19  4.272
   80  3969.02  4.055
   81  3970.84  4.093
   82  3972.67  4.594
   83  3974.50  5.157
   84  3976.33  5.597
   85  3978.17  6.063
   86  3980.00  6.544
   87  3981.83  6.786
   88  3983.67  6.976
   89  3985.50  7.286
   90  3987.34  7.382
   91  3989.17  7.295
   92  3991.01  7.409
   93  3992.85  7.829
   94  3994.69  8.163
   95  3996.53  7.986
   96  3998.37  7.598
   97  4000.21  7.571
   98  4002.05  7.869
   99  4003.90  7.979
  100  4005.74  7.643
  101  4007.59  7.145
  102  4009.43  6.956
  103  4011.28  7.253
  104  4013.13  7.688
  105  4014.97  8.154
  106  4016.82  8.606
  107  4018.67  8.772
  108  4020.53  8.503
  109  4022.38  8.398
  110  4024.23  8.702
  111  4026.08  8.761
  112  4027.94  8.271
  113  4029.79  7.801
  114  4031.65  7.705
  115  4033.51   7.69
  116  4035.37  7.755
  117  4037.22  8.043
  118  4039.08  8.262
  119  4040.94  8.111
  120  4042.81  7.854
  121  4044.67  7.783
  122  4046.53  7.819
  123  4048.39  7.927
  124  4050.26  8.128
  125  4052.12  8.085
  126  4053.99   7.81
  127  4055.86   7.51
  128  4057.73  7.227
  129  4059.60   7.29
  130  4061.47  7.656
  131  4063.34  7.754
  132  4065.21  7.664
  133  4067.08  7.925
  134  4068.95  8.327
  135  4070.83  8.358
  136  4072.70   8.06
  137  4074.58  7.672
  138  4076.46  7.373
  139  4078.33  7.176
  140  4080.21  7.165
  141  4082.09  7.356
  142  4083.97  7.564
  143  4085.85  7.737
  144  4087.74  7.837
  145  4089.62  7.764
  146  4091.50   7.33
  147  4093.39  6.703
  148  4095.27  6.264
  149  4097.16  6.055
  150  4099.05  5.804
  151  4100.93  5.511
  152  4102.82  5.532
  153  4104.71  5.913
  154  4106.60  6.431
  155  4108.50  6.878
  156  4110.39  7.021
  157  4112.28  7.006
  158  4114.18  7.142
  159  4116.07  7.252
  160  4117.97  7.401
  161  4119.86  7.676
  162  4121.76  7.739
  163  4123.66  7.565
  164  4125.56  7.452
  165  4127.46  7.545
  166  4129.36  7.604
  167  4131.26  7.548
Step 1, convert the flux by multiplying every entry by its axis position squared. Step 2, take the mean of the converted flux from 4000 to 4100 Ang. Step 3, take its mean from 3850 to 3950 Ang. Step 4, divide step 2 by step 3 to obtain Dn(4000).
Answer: 1.3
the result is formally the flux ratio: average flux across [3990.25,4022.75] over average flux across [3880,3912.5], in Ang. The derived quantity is 1.29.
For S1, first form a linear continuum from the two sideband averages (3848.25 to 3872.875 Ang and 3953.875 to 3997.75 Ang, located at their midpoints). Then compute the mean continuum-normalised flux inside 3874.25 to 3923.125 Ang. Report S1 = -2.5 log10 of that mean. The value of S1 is 0.08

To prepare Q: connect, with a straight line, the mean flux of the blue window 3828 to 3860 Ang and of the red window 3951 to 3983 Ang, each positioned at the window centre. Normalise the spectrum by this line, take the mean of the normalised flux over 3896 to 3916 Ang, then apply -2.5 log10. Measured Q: -0.20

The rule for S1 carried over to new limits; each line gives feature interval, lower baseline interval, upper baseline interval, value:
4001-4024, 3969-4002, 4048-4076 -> -0.123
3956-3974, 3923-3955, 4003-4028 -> 0.374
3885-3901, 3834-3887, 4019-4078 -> 0.204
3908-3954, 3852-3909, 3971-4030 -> 0.049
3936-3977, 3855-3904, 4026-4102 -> 0.141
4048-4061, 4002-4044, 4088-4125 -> -0.020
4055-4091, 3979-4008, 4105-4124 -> -0.057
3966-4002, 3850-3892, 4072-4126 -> 0.045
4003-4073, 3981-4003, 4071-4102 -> -0.087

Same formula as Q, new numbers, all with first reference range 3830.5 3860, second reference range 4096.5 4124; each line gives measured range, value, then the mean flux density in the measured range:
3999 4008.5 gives -0.210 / 7.64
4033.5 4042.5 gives -0.236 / 7.99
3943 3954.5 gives -0.224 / 7.47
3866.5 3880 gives -0.155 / 6.66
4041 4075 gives -0.201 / 7.83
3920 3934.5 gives 0.021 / 5.87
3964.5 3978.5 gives 0.291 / 4.72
